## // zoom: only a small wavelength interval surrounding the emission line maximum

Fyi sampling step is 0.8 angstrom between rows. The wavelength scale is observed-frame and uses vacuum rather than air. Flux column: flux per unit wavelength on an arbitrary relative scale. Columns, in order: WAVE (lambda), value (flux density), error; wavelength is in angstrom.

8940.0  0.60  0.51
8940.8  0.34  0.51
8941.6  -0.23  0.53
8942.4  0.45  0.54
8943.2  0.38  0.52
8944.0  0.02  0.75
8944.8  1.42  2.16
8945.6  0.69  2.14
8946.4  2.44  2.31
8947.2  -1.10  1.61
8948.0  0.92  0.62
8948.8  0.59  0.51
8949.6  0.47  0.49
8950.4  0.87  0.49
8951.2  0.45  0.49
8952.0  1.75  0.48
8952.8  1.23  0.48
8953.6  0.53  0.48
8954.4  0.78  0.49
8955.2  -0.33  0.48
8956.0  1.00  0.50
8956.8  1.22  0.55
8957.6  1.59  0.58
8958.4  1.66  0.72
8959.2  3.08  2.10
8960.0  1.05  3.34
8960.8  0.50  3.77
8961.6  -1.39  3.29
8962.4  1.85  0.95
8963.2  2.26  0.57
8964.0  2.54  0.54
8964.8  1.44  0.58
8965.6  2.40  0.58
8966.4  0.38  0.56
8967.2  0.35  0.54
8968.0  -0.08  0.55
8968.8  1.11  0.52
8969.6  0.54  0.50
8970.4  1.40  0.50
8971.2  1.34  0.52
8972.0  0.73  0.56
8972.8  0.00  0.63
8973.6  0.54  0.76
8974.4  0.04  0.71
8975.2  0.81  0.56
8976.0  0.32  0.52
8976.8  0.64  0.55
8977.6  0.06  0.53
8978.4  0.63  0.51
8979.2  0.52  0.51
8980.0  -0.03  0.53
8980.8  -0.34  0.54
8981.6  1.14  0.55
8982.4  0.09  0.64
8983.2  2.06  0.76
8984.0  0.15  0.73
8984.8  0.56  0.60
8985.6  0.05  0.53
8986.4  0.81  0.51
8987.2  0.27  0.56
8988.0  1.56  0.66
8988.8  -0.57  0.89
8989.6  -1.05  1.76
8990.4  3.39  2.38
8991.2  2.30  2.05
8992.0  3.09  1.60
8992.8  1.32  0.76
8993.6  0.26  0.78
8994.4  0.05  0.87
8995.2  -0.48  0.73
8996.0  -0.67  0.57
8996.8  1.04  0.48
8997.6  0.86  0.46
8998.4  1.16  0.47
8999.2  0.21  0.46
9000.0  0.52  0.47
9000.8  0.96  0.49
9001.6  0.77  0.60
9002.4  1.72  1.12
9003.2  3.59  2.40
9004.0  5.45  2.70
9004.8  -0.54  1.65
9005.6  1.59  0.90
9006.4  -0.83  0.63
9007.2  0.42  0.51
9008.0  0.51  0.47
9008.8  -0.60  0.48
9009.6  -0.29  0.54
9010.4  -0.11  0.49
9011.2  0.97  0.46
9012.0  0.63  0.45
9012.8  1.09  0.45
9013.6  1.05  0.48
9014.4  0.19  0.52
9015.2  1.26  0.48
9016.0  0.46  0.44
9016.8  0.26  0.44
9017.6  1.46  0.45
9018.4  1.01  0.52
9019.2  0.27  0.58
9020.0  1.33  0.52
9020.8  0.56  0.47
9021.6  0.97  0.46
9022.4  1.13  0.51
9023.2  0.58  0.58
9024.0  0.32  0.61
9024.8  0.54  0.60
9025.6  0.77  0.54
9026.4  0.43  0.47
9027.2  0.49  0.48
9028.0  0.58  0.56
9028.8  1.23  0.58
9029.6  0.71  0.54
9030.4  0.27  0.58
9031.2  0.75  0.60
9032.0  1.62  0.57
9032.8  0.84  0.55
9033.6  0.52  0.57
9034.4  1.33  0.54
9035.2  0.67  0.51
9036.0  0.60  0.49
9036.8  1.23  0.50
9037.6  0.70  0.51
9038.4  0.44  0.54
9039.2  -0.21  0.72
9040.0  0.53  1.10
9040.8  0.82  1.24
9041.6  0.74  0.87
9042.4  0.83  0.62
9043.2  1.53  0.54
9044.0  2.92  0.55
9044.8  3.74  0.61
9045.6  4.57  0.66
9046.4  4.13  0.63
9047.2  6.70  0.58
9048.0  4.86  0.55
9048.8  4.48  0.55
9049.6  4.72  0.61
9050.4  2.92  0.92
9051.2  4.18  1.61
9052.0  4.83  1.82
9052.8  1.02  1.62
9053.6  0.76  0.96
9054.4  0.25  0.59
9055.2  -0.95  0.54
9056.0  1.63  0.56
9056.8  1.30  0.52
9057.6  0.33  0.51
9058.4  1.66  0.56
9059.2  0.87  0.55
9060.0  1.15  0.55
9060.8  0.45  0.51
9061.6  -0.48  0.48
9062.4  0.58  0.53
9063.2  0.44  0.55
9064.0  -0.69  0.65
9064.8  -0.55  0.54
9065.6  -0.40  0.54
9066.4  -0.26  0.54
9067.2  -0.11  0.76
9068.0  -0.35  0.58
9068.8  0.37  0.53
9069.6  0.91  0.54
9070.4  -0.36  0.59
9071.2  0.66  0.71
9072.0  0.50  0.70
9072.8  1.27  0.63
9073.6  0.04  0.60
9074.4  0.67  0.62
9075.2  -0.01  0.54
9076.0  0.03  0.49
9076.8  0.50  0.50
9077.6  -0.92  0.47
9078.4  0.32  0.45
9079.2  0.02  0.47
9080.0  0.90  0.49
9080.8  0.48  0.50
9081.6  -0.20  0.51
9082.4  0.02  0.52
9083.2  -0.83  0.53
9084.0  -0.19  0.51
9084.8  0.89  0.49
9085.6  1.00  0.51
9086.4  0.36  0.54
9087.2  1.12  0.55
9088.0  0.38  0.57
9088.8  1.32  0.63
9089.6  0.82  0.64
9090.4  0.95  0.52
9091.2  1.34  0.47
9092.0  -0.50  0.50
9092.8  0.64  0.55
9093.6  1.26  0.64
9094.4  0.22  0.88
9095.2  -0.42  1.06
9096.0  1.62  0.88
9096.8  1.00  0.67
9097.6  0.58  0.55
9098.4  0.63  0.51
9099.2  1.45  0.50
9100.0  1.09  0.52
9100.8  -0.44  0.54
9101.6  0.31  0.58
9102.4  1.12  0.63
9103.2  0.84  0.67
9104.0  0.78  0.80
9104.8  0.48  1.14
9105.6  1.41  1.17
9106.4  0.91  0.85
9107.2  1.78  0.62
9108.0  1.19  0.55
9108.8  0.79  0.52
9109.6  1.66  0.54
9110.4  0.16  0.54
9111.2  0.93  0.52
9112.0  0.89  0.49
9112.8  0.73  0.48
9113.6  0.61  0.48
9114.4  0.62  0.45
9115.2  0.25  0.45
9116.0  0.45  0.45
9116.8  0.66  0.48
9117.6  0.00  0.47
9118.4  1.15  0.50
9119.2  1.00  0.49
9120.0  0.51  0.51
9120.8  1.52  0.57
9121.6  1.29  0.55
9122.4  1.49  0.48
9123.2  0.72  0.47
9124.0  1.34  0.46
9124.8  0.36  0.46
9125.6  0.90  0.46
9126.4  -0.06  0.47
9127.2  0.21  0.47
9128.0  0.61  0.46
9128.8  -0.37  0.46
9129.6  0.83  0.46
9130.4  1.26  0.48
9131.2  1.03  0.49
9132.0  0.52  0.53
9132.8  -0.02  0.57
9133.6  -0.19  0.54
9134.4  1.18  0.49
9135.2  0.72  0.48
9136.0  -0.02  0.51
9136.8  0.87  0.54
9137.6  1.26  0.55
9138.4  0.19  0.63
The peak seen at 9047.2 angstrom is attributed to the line [O III]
